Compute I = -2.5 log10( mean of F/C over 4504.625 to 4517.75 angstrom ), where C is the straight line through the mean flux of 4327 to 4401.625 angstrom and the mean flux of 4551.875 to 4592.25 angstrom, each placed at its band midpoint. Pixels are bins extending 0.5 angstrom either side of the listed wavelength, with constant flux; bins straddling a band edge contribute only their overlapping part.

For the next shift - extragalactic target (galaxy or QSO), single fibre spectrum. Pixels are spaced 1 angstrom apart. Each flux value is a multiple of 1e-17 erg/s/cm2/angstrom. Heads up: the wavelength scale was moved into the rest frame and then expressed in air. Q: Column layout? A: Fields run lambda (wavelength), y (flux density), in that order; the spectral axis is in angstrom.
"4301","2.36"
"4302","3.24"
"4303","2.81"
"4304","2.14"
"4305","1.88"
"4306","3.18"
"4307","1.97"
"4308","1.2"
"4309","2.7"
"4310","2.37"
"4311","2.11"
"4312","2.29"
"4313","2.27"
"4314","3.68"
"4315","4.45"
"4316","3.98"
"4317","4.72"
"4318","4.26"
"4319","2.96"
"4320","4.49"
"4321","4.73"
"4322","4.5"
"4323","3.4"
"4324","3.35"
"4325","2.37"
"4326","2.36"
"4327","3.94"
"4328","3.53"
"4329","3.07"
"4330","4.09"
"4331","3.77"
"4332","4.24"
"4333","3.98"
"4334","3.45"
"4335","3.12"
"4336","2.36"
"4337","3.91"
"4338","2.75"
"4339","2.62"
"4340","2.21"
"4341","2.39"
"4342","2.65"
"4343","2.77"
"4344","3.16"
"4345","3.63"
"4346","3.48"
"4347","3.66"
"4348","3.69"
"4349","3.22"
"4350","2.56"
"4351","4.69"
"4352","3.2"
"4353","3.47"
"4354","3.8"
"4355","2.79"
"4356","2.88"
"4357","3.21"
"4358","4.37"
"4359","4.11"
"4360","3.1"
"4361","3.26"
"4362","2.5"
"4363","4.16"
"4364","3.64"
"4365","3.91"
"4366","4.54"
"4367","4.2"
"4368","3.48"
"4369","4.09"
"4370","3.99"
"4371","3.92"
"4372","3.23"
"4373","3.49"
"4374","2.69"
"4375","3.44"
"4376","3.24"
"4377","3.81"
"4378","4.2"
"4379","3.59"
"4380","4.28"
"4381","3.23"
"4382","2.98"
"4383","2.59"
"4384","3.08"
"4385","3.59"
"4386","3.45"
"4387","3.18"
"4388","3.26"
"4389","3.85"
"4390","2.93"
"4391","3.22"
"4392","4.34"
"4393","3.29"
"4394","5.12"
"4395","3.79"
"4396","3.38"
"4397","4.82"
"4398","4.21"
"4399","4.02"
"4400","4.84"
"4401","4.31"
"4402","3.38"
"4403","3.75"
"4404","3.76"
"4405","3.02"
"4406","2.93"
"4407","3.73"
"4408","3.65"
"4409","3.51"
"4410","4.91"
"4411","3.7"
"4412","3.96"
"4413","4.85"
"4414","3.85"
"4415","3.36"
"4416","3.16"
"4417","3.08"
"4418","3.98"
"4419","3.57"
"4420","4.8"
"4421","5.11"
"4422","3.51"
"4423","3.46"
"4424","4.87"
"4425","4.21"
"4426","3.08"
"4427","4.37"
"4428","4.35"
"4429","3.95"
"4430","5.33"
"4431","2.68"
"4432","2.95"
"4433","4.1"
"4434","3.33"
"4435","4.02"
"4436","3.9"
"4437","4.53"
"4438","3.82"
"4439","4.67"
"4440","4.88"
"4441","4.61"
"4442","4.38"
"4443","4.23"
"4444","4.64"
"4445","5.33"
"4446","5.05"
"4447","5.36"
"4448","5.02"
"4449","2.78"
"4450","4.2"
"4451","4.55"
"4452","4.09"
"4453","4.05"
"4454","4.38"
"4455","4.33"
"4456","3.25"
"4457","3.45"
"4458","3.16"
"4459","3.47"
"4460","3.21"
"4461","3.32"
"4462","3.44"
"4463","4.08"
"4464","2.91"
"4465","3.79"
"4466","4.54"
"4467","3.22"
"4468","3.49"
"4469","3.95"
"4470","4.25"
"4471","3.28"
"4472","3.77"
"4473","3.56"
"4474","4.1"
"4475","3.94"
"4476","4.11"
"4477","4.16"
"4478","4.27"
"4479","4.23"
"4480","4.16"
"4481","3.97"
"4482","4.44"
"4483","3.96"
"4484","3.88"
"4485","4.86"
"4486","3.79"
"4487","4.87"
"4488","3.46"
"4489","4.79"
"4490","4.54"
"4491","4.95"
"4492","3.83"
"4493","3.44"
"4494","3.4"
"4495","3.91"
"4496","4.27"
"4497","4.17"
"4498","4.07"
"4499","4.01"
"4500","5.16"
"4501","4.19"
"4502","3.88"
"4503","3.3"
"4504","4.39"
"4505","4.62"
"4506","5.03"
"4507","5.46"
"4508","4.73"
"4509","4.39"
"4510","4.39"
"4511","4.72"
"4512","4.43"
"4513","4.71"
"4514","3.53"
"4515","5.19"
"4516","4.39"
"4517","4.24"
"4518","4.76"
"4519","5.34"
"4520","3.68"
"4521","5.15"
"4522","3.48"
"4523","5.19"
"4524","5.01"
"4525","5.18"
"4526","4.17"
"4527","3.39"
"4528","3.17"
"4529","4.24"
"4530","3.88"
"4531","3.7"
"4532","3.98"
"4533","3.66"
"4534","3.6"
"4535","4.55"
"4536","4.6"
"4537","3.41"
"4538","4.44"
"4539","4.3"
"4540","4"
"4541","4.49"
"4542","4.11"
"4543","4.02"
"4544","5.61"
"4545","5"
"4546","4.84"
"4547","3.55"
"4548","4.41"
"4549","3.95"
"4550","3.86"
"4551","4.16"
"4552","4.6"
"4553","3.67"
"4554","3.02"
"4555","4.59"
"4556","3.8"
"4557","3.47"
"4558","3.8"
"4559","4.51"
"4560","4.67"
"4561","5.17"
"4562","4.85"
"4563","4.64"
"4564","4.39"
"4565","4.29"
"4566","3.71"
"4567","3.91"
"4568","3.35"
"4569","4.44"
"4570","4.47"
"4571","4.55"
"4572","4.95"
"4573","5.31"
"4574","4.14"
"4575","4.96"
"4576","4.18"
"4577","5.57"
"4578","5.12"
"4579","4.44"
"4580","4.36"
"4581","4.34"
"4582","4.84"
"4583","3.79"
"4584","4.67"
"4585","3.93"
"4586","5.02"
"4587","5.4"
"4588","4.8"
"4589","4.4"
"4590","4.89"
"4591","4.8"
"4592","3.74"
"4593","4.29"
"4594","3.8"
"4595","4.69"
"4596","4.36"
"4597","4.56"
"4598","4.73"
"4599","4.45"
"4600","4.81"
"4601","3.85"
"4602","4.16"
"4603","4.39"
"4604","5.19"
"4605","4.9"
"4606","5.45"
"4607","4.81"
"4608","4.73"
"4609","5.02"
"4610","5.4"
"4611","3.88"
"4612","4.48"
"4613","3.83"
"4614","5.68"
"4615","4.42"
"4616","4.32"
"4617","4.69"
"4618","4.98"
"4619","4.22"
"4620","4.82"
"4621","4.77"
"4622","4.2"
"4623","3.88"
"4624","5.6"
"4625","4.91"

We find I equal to -0.11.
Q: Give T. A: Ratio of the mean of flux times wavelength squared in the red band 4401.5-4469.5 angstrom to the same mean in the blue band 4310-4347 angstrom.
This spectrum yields 1.24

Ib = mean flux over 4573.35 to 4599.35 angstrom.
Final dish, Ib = 4.55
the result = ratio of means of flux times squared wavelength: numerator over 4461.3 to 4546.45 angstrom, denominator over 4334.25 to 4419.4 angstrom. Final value 1.26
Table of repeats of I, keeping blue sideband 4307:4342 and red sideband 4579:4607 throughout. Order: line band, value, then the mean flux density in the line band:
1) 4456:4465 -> 0.153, 3.4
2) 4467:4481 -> 0.015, 3.92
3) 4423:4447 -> -0.122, 4.24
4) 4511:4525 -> -0.097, 4.58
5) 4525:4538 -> 0.083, 3.94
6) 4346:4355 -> -0.035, 3.49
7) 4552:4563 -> 0.045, 4.2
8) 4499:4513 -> -0.095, 4.5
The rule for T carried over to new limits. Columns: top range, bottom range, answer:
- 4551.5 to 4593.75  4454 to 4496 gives 1.18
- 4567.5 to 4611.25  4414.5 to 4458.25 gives 1.20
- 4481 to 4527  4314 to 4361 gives 1.36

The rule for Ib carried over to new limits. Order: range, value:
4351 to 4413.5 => 3.67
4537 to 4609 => 4.44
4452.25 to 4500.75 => 3.95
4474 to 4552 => 4.28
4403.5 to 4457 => 4.05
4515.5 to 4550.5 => 4.27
